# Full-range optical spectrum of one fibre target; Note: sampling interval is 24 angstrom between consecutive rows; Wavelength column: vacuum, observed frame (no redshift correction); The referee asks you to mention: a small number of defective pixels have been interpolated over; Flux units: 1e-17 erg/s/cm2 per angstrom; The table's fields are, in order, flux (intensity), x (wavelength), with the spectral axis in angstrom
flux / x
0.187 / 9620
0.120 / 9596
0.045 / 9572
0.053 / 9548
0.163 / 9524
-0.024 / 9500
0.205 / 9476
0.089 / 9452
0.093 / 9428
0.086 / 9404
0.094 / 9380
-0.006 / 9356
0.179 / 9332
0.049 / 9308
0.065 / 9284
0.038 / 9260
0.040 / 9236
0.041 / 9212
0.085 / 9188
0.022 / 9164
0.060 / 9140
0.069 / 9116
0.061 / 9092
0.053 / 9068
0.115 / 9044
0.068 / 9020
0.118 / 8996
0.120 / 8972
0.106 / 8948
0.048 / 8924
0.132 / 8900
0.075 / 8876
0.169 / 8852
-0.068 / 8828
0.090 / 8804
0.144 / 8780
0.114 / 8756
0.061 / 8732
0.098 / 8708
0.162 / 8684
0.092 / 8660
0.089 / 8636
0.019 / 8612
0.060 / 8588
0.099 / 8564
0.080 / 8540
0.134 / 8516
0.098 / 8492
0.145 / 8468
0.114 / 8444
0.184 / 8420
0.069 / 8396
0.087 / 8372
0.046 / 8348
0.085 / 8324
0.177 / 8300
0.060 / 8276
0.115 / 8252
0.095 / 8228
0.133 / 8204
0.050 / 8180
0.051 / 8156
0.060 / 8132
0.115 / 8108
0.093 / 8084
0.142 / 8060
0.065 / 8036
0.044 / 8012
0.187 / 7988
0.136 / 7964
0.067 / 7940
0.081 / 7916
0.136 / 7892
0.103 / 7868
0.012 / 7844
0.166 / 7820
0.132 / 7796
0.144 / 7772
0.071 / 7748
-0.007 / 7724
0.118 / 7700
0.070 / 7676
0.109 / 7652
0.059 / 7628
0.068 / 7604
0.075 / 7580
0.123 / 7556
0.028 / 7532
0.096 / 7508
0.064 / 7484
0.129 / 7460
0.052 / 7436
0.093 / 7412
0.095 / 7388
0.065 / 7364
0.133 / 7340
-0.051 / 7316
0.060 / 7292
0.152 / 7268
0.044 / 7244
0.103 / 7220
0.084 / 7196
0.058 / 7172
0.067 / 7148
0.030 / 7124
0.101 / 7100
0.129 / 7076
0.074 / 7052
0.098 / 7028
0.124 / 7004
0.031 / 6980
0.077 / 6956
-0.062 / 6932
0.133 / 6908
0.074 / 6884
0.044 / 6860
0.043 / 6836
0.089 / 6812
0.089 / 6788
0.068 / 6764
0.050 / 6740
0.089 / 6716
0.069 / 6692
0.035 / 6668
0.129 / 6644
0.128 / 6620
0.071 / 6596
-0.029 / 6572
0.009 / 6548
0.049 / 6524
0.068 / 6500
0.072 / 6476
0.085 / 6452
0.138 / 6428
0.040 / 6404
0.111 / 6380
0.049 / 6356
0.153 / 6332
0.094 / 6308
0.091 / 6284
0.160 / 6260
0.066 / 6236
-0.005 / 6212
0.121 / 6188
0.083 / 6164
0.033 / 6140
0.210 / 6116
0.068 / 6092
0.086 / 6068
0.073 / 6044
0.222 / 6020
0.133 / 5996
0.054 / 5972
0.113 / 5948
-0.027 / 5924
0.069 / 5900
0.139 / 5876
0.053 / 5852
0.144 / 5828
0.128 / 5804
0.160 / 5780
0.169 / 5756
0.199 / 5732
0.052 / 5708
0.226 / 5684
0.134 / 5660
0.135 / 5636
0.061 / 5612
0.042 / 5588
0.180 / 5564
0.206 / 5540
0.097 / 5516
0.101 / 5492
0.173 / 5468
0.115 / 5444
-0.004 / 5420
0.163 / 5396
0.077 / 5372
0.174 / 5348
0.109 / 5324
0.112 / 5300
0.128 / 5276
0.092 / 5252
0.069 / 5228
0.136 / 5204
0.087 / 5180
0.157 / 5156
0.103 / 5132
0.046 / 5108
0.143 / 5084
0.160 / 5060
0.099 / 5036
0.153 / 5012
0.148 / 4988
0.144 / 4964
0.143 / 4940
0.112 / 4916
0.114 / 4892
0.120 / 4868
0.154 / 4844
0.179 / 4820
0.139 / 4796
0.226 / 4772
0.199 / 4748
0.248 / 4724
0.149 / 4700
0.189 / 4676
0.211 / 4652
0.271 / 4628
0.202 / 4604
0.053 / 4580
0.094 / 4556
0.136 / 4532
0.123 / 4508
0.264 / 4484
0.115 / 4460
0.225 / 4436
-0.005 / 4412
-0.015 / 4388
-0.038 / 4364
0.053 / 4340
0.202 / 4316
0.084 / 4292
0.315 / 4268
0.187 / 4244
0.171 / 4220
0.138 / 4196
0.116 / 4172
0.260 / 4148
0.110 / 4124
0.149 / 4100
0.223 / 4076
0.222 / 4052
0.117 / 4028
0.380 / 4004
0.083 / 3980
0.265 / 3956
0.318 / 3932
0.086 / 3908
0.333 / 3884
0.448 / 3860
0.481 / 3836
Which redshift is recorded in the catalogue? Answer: 1.58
